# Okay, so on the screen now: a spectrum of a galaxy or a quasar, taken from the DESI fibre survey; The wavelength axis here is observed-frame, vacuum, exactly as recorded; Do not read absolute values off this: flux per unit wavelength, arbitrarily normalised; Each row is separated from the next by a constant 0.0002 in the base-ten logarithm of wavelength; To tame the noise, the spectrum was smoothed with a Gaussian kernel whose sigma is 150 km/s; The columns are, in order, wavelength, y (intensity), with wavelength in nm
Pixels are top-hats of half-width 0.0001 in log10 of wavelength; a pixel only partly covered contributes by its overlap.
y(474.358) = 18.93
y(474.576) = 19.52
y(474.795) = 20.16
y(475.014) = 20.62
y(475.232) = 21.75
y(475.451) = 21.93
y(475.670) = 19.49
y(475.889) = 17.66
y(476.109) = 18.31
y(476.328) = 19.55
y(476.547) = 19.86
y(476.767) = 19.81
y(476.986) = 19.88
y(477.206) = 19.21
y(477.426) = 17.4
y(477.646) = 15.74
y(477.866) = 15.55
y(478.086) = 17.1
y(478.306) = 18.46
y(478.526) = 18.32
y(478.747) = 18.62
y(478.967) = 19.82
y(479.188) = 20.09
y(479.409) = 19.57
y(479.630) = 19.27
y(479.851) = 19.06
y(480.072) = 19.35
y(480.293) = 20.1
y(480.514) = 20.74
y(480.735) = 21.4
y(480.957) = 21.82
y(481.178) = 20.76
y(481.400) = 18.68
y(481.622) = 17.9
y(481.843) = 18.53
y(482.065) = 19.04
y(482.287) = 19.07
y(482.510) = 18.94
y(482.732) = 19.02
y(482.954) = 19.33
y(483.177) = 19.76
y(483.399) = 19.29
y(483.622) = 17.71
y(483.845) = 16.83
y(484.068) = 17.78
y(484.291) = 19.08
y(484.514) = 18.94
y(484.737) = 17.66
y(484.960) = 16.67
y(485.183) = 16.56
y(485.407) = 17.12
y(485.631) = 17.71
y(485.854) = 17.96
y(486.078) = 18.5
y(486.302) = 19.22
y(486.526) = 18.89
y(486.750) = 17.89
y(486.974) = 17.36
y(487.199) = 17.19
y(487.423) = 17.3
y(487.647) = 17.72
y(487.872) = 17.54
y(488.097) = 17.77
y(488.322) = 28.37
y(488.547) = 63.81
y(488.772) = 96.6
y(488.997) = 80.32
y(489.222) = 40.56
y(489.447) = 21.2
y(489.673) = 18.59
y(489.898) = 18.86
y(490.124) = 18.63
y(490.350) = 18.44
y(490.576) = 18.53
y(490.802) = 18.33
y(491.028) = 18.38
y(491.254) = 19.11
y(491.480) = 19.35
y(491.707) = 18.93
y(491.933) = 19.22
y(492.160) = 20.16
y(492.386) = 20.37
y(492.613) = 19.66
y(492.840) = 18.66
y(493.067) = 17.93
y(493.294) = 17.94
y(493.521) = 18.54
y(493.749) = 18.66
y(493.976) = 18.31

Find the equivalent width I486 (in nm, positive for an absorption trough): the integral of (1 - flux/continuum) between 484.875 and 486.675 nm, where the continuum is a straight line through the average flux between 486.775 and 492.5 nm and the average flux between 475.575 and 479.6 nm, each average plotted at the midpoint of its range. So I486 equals 0.48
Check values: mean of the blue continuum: 18.6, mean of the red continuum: 27.1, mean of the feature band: 17.8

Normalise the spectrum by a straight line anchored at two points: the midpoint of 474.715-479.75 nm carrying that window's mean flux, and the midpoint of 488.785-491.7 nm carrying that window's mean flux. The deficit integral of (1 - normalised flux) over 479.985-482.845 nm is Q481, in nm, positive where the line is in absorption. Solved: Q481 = 0.294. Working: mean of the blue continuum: 19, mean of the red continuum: 28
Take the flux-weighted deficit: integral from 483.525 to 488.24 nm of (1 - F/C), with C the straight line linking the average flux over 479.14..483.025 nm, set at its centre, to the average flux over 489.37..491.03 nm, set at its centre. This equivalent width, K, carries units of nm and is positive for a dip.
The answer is 0.33 nm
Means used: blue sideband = 19.6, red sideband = 18.8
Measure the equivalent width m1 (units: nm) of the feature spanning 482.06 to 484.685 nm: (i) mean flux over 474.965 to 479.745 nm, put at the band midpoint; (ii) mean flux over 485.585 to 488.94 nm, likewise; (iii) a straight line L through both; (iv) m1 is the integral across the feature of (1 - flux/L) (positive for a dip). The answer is 0.62 nm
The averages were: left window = 19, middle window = 18.7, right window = 28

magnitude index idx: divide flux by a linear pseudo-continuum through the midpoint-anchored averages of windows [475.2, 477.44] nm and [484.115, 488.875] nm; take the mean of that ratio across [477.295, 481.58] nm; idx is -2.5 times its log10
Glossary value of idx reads 0.10 mag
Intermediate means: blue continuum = 19.5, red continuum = 24.1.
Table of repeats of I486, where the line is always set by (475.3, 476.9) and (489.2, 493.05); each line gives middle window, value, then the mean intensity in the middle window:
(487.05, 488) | 0.11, 17.4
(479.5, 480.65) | 0.00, 19.7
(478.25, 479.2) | 0.03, 19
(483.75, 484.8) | 0.09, 18.1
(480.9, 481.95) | 0.01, 19.4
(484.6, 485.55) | 0.13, 17.1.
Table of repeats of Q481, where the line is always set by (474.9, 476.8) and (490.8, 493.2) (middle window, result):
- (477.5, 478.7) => 0.16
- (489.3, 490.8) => -0.02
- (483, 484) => 0.06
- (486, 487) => 0.05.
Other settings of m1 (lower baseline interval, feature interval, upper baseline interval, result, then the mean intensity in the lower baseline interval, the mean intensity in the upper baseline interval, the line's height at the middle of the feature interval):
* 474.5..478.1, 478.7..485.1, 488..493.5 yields 0.92 nm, 19.1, 27.7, 22.4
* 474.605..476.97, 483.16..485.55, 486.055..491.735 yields 0.65 nm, 19.9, 27.1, 24.6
